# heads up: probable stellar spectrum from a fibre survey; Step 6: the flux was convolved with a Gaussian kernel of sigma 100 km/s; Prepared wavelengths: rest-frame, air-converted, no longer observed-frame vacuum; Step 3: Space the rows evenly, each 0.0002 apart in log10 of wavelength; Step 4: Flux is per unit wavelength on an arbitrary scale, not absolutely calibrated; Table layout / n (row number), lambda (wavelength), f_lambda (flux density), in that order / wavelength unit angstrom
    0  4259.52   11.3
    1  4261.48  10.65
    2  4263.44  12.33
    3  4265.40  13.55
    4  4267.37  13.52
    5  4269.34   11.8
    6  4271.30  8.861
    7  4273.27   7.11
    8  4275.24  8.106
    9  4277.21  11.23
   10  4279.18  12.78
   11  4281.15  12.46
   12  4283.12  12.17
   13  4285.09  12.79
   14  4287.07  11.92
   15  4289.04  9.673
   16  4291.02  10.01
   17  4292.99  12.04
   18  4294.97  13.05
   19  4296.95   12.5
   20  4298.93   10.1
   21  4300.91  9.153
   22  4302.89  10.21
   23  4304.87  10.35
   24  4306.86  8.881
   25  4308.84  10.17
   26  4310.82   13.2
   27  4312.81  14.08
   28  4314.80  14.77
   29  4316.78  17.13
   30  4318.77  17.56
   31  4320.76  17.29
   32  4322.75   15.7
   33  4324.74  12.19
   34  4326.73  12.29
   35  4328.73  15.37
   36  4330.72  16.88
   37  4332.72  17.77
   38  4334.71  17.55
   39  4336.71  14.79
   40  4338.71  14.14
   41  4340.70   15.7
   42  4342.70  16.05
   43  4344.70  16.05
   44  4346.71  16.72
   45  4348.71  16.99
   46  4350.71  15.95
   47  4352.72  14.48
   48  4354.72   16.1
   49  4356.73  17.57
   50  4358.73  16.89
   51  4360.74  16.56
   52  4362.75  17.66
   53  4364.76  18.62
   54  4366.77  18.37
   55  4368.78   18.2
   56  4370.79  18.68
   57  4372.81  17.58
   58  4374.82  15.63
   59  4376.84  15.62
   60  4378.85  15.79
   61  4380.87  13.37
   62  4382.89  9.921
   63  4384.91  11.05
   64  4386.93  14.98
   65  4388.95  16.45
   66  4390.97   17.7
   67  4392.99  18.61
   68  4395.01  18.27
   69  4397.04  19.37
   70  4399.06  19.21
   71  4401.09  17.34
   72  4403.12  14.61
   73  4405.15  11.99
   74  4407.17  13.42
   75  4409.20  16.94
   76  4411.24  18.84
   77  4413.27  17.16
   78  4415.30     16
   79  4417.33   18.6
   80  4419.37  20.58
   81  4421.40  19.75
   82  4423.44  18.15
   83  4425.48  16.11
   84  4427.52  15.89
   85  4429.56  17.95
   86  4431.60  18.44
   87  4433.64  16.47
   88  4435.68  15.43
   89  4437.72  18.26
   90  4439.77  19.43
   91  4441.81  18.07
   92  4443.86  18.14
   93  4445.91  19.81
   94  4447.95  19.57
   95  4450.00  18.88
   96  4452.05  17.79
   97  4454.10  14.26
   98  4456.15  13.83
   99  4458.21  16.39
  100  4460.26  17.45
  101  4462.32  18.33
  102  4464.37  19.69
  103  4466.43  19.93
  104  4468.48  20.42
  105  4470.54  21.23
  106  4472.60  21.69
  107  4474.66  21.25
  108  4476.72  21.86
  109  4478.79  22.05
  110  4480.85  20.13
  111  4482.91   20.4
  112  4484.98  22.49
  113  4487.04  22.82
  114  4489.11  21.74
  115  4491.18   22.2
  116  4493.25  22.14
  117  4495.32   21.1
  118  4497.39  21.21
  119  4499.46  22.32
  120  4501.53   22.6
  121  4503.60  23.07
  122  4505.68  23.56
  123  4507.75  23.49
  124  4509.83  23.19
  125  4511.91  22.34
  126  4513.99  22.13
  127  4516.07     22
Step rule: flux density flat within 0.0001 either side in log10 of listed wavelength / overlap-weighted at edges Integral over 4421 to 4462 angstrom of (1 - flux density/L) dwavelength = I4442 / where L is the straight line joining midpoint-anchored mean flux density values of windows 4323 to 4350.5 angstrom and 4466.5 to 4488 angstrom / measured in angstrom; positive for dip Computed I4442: 4.9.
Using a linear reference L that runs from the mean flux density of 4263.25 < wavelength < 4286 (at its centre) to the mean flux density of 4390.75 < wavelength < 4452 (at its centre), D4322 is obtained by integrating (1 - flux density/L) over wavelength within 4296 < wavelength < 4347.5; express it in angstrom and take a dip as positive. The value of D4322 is -2.5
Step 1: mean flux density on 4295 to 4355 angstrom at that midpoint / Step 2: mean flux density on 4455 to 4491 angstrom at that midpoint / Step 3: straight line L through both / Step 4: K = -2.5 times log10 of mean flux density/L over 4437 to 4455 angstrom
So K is 0.05 mag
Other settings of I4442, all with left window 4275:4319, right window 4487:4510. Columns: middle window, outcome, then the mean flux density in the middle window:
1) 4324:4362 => -4.1 angstrom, 15.8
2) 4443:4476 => 2.7 angstrom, 18.7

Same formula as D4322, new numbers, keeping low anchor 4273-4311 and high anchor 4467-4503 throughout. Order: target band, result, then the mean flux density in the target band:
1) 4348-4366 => -2.8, 16.8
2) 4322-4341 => -3.0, 15.2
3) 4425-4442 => 1.3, 17.3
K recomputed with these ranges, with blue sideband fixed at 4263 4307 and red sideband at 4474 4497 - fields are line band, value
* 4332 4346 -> -0.150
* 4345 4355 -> -0.109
